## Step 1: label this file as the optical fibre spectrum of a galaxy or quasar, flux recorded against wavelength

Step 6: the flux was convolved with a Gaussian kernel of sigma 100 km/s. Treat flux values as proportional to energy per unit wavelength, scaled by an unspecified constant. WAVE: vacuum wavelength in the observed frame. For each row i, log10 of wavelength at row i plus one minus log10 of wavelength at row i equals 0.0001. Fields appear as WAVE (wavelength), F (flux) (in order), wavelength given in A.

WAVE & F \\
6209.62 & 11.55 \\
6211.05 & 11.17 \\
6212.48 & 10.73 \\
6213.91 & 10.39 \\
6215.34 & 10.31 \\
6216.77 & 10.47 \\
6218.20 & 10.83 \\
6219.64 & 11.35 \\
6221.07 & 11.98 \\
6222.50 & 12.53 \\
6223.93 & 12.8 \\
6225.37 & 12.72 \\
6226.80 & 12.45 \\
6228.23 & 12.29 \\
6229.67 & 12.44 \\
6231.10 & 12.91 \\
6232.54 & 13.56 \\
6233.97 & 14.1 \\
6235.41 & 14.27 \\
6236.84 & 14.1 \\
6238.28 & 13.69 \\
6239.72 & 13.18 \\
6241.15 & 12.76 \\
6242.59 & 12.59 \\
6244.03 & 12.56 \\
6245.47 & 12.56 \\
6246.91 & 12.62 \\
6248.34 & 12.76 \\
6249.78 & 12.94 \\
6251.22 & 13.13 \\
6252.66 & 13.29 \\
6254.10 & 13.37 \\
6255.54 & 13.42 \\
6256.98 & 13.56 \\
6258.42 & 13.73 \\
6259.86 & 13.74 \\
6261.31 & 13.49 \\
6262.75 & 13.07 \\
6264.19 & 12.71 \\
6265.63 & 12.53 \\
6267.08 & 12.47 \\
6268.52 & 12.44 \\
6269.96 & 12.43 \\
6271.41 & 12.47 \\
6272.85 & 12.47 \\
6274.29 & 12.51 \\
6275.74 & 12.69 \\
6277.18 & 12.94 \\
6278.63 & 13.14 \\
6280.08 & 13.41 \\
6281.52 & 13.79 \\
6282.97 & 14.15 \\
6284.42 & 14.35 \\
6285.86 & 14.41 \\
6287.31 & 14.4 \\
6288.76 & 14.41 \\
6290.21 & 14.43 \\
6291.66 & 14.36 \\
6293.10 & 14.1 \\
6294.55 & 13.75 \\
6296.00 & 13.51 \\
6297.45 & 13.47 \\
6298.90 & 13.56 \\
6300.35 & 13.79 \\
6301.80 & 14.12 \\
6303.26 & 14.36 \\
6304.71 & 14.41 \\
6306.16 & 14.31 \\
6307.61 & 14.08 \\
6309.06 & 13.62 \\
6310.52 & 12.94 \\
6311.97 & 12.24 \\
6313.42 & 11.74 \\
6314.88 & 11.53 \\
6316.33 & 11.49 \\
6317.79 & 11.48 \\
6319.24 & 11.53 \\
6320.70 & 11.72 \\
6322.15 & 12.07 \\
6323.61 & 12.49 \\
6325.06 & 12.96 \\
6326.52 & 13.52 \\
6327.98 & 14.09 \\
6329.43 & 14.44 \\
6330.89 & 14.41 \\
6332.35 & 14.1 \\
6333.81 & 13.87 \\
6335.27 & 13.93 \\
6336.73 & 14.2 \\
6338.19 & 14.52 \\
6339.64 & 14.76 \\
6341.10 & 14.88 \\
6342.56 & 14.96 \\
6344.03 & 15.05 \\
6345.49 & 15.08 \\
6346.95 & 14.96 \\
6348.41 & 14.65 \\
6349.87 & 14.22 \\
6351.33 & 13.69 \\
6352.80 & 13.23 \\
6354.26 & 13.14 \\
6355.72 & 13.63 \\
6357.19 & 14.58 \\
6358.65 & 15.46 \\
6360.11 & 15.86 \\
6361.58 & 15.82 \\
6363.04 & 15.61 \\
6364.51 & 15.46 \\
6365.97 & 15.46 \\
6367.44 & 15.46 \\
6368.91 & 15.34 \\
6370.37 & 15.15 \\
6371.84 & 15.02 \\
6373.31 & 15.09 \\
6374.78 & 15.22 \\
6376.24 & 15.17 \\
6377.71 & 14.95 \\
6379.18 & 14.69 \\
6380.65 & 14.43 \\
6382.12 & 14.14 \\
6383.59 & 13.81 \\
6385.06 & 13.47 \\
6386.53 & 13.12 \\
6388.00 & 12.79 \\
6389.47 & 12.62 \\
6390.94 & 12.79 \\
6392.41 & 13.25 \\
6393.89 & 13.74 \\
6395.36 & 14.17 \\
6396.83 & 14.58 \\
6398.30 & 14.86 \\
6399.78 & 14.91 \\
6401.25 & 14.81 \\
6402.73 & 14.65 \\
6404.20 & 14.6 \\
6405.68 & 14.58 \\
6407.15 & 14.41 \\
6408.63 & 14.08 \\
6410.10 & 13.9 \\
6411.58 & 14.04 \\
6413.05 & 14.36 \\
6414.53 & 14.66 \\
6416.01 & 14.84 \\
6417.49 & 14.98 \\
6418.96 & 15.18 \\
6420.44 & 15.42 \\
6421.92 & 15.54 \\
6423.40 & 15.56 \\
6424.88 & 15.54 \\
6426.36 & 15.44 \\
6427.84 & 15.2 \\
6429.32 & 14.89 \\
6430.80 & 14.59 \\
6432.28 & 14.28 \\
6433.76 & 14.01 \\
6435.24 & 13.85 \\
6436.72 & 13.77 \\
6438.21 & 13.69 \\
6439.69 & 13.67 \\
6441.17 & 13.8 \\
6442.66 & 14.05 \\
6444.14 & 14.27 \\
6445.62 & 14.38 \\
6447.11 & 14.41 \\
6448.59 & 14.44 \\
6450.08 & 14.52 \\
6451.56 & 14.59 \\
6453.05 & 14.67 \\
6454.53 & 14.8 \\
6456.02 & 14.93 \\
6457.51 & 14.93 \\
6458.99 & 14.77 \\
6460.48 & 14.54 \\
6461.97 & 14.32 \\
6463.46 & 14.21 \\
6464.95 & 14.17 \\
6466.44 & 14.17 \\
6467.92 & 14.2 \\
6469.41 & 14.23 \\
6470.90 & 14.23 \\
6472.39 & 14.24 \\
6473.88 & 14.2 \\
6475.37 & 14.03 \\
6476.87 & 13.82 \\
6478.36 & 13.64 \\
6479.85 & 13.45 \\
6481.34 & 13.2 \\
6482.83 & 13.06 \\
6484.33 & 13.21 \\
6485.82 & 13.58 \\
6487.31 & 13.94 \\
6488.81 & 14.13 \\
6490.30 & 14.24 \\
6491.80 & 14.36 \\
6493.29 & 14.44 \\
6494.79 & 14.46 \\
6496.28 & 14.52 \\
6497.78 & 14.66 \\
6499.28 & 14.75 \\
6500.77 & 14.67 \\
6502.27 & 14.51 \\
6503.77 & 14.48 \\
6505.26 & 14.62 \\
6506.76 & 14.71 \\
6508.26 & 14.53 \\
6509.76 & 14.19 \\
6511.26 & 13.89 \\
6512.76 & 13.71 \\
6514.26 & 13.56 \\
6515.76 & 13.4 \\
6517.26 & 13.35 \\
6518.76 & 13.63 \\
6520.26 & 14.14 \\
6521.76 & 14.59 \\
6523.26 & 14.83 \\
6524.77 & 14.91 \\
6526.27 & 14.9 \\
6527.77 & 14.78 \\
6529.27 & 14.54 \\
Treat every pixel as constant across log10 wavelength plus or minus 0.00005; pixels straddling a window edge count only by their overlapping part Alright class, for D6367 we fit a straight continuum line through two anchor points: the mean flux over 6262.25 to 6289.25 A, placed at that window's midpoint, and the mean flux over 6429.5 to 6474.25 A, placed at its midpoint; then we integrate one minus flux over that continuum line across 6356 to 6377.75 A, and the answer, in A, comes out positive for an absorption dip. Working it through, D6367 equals -2.40 A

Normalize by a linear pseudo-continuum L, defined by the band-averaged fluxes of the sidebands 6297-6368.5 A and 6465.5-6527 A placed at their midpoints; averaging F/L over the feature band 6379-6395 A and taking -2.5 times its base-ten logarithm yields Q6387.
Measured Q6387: 0.04 mag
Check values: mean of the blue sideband 13.9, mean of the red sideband 14.1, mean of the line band 13.5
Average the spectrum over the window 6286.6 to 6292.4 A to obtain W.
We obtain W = 14.4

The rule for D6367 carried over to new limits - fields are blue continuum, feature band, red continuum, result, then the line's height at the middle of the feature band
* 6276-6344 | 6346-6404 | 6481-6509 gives -2.7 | 13.8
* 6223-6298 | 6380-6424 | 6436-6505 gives -1.2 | 13.9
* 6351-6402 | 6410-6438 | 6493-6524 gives -0.7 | 14.4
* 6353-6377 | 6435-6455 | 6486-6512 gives 0.6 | 14.7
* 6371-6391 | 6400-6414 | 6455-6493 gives -0.3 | 14.1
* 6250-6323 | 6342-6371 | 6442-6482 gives -2.5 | 13.6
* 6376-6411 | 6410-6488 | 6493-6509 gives -0.1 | 14.3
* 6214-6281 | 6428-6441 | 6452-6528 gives -0.2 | 13.9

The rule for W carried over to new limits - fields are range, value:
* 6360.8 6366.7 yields 15.6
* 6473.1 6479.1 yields 13.9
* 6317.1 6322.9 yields 11.7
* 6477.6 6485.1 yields 13.3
